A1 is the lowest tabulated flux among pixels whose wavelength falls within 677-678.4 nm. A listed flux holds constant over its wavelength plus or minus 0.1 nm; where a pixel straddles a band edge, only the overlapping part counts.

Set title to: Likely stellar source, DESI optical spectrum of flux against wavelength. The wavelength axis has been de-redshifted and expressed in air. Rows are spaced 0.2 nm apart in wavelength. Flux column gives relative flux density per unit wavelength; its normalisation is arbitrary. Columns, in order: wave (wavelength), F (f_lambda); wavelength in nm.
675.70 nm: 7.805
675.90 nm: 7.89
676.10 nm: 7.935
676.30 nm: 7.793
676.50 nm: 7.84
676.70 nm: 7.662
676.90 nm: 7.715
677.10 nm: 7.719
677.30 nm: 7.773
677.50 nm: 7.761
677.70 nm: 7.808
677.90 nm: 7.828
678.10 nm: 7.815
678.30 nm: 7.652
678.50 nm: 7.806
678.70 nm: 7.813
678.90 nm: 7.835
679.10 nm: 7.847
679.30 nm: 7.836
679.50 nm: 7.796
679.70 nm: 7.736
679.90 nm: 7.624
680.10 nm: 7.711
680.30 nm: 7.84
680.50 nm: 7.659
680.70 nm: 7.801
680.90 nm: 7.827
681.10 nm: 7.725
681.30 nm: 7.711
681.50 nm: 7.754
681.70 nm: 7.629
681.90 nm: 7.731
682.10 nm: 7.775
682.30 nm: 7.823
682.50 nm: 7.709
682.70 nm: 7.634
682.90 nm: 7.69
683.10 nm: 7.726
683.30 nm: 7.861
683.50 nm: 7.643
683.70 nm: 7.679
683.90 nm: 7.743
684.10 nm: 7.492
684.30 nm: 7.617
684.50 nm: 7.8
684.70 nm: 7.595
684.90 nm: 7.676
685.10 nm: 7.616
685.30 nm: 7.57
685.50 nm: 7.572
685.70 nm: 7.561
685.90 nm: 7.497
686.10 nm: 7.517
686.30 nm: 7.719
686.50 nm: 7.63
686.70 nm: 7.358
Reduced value 7.652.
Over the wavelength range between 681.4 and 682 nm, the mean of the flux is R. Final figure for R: 7.7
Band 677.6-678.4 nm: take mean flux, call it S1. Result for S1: 7.78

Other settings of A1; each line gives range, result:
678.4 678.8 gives 7.806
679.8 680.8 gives 7.624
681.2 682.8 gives 7.629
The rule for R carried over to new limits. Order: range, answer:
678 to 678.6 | 7.76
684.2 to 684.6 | 7.71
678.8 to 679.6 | 7.83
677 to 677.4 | 7.75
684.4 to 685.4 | 7.65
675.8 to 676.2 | 7.91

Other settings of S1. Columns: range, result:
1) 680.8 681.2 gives 7.78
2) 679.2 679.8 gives 7.79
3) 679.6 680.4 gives 7.73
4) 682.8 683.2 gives 7.71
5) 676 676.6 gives 7.86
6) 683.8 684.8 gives 7.65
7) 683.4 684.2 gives 7.64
